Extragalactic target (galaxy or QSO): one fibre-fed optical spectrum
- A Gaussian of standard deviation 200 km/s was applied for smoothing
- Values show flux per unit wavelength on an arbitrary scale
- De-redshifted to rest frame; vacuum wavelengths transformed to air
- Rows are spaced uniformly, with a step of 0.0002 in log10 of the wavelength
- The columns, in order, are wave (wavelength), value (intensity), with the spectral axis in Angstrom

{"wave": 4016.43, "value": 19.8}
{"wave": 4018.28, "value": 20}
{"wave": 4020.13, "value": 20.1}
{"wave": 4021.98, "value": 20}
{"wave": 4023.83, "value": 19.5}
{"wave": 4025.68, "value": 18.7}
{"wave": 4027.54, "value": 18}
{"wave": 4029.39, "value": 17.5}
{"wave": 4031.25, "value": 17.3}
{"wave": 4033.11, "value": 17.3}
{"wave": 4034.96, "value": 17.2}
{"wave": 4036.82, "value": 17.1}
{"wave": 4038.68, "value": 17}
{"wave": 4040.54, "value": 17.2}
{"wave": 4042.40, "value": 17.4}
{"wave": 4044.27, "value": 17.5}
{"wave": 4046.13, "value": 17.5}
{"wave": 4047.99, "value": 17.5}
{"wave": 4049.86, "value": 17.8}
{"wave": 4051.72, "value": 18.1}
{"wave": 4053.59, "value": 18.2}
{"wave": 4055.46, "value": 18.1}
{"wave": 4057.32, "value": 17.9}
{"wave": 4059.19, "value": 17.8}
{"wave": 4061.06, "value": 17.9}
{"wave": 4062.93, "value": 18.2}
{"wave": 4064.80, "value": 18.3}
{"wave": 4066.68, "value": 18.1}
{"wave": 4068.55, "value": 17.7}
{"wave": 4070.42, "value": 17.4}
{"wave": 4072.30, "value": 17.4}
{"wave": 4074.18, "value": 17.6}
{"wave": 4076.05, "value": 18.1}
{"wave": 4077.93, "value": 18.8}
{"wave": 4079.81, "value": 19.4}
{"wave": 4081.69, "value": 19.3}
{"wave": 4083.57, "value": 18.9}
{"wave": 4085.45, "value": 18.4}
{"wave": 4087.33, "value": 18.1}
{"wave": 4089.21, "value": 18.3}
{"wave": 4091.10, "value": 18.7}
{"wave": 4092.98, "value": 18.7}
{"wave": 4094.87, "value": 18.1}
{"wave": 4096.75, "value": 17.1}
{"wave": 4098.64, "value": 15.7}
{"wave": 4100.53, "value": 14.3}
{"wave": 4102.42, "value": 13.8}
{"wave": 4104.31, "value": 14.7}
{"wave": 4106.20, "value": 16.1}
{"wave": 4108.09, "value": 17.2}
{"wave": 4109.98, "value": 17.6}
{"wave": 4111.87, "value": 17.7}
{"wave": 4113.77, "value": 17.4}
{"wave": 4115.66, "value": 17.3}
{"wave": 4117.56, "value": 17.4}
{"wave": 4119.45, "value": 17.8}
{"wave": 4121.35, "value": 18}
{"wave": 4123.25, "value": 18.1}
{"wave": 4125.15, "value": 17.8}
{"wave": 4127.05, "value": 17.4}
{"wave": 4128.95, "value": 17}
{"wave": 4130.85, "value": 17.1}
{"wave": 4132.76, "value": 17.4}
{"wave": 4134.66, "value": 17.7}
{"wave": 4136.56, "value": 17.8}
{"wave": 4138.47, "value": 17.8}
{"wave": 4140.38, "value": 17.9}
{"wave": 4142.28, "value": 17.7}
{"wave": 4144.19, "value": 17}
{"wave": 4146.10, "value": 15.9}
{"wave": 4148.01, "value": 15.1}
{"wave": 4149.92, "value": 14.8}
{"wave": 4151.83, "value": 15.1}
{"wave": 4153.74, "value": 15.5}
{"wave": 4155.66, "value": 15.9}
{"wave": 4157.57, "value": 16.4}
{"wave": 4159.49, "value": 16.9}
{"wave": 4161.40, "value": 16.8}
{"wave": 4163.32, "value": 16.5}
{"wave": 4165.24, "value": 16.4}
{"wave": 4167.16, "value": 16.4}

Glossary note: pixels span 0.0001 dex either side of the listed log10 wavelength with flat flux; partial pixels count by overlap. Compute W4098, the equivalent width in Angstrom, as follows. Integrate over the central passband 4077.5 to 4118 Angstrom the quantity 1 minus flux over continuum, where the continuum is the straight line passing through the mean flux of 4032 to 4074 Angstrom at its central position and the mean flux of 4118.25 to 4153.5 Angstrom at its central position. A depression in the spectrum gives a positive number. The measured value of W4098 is -0.1 Angstrom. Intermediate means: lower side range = 17.7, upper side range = 17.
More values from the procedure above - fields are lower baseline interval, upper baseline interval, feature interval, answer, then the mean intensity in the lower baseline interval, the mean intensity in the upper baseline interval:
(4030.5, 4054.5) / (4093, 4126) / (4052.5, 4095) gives -2.6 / 17.5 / 16.9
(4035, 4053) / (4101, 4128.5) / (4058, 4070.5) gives -0.5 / 17.5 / 17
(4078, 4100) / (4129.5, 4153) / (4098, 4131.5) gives 1.3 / 18.2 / 16.8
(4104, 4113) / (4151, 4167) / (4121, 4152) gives -1.1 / 16.8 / 16.2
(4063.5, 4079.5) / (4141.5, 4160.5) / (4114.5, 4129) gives -0.8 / 18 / 16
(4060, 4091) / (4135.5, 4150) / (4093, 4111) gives 1.5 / 18.3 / 16.9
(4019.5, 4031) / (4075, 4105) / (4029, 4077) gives 1.6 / 18.8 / 17.5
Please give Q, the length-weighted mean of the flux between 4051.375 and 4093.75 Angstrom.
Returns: 18.2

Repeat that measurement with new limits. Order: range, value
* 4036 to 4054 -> 17.5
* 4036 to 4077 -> 17.7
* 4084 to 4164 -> 17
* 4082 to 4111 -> 17.1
